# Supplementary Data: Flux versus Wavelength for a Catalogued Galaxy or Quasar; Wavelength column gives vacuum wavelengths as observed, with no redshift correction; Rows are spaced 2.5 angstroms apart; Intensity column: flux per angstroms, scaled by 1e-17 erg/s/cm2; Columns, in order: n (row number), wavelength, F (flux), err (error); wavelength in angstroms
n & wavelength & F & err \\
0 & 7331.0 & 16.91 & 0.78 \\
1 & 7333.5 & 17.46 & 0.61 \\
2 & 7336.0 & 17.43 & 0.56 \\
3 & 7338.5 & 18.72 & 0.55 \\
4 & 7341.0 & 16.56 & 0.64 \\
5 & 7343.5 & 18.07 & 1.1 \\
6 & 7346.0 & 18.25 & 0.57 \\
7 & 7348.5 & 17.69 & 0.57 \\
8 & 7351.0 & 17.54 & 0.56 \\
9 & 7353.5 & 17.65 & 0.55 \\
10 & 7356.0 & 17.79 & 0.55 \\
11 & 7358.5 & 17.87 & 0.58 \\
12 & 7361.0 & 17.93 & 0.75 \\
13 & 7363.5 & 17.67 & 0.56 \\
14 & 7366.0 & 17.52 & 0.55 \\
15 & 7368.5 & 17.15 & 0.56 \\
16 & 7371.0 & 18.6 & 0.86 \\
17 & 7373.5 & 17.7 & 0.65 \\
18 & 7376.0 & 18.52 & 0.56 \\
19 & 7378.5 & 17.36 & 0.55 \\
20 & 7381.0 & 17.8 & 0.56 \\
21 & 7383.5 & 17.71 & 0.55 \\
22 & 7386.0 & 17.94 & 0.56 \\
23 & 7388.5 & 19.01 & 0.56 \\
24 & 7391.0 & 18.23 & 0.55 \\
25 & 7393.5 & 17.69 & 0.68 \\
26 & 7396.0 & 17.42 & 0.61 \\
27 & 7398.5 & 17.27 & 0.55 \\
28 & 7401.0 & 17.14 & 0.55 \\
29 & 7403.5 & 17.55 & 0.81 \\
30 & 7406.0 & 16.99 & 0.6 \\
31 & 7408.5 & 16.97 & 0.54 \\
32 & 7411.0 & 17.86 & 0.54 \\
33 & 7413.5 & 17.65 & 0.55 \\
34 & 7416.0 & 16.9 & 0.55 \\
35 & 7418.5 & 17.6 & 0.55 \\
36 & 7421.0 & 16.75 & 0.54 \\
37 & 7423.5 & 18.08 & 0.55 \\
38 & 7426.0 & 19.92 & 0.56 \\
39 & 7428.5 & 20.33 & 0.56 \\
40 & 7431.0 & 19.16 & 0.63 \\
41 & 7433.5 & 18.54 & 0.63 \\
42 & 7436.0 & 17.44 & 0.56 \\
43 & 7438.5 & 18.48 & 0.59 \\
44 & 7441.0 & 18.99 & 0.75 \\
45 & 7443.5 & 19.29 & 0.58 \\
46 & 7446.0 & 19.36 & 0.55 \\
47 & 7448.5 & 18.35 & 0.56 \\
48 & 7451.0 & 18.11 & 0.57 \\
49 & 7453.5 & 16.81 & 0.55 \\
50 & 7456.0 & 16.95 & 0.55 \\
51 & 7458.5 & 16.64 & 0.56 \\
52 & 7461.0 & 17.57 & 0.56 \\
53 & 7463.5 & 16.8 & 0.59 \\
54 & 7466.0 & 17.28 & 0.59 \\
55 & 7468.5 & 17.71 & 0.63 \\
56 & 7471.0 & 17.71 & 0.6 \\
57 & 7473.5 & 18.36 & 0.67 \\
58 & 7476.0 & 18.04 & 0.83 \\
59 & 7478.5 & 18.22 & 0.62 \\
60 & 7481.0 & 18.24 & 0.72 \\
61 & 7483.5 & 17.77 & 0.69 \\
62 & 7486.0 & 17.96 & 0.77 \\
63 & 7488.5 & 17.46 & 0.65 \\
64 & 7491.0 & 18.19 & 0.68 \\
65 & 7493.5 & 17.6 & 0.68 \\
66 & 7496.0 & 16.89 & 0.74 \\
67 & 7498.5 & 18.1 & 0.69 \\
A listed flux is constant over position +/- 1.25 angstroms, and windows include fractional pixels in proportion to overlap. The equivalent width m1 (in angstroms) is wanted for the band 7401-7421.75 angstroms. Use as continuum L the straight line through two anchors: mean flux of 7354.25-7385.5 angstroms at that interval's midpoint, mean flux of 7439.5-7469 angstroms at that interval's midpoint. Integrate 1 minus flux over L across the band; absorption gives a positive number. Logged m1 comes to 0.6 angstroms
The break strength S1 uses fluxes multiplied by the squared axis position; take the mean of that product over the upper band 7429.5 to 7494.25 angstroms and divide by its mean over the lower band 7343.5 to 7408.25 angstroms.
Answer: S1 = 1.04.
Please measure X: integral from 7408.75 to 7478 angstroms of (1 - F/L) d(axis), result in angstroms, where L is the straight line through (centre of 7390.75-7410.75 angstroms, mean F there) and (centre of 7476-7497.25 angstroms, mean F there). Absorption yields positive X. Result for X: -1.6 angstroms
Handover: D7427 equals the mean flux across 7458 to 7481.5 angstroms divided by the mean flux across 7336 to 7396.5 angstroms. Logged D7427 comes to 1.0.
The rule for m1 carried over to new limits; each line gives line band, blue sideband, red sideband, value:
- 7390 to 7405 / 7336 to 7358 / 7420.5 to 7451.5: 0.64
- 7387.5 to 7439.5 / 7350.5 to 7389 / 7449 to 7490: -0.58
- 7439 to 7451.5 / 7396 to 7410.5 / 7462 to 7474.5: -1.00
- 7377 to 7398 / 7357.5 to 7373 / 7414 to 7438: 0.10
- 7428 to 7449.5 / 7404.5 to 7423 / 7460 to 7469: -1.92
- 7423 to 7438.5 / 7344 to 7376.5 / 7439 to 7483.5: -0.89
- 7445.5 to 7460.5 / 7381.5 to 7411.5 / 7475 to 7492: 0.21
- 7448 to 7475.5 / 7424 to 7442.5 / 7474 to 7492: 1.39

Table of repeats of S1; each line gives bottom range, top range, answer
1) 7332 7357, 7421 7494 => 1.05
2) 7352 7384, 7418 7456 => 1.06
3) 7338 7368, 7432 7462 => 1.04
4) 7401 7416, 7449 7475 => 1.02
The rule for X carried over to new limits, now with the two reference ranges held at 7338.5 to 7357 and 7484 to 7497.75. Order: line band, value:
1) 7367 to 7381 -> -0.1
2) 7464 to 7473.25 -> 0.0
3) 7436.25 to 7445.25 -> -0.6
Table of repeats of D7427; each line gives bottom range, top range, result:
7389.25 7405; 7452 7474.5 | 0.98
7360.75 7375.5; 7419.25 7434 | 1.06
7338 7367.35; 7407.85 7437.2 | 1.02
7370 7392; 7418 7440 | 1.02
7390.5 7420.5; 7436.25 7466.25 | 1.03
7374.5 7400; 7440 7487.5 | 1.00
